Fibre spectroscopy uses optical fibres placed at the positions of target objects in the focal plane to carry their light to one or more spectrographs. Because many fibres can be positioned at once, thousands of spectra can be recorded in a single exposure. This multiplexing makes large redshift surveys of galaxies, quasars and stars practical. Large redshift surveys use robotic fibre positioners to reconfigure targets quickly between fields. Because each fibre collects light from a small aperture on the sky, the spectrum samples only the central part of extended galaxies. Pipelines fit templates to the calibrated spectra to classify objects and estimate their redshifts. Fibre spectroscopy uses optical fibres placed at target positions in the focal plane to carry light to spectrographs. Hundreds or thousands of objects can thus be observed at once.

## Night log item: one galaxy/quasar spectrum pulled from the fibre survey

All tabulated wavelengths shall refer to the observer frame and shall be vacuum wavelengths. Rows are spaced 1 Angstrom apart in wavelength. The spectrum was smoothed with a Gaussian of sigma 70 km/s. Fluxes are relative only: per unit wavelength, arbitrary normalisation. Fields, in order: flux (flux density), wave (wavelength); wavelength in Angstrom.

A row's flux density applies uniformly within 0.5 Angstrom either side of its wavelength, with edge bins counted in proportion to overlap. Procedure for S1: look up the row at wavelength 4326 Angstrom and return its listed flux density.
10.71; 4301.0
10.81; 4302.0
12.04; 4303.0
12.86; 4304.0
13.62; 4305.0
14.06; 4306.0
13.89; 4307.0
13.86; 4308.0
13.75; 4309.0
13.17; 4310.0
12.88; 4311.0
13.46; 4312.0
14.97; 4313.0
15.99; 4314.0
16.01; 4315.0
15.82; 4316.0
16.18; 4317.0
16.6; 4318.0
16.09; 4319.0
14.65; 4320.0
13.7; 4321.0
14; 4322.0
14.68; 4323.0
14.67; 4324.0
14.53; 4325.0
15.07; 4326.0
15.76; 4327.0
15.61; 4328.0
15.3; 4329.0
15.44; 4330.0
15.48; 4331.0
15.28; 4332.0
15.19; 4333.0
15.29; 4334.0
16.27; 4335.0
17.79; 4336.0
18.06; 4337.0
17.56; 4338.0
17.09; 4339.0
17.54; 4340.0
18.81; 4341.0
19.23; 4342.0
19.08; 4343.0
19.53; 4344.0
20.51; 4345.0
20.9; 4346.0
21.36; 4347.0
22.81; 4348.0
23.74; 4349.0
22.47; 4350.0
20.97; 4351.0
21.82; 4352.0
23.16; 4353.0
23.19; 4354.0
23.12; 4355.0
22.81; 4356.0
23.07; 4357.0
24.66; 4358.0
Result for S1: 15.07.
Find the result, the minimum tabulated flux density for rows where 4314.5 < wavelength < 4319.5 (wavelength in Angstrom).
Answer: 15.82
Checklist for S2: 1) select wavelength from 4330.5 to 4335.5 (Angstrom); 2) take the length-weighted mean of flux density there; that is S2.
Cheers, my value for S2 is 15.5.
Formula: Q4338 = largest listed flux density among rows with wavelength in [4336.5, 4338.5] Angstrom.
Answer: 18.06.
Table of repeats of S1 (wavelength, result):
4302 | 10.81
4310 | 13.17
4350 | 22.47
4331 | 15.48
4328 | 15.61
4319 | 16.09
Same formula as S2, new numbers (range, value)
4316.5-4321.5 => 15.4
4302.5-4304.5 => 12.4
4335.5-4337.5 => 17.9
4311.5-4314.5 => 14.8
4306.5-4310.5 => 13.7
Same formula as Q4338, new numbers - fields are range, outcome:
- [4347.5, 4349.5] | 23.74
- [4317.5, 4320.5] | 16.6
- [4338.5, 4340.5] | 17.54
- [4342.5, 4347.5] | 21.36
